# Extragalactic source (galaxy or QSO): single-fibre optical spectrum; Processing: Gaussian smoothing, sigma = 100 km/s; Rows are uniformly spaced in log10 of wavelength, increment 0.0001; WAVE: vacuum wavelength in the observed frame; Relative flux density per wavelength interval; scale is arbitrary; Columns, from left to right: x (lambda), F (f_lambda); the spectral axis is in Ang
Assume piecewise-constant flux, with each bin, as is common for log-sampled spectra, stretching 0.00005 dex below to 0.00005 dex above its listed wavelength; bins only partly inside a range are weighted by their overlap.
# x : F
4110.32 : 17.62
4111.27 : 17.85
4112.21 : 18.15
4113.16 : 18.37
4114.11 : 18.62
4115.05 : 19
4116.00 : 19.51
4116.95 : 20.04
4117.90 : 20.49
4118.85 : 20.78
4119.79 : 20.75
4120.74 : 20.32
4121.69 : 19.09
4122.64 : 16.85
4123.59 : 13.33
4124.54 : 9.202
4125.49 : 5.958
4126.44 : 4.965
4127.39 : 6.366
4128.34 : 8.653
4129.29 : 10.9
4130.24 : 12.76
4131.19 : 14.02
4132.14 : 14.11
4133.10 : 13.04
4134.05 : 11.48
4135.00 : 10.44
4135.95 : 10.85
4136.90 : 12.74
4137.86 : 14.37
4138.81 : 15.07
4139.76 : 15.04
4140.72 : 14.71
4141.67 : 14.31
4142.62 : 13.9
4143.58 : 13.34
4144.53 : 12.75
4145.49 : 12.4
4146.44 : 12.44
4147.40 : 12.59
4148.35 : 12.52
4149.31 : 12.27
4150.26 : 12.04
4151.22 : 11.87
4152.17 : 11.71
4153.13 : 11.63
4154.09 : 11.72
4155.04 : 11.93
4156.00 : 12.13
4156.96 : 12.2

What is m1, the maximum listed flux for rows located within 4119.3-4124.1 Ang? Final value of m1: 20.75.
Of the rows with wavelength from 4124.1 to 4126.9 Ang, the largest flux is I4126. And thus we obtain 9.202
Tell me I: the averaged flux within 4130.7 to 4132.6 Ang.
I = 14.1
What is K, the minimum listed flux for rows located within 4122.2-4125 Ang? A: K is 9.202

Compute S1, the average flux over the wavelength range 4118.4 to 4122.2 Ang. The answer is 20.2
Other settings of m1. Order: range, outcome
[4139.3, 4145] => 15.04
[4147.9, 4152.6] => 12.52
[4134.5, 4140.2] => 15.07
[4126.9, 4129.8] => 10.9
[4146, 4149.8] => 12.59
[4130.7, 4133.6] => 14.11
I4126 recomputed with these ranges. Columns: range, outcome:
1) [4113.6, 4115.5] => 19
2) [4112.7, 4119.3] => 20.78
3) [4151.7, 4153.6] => 11.71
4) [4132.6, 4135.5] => 13.04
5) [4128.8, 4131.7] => 14.02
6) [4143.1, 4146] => 13.34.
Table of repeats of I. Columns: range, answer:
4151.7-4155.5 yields 11.7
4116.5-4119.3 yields 20.4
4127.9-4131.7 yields 11.6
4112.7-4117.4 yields 19.1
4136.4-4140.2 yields 14.3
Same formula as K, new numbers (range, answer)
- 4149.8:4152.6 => 11.71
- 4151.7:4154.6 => 11.63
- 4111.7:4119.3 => 18.15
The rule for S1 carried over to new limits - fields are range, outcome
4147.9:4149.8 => 12.4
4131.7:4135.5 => 12.2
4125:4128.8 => 6.49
